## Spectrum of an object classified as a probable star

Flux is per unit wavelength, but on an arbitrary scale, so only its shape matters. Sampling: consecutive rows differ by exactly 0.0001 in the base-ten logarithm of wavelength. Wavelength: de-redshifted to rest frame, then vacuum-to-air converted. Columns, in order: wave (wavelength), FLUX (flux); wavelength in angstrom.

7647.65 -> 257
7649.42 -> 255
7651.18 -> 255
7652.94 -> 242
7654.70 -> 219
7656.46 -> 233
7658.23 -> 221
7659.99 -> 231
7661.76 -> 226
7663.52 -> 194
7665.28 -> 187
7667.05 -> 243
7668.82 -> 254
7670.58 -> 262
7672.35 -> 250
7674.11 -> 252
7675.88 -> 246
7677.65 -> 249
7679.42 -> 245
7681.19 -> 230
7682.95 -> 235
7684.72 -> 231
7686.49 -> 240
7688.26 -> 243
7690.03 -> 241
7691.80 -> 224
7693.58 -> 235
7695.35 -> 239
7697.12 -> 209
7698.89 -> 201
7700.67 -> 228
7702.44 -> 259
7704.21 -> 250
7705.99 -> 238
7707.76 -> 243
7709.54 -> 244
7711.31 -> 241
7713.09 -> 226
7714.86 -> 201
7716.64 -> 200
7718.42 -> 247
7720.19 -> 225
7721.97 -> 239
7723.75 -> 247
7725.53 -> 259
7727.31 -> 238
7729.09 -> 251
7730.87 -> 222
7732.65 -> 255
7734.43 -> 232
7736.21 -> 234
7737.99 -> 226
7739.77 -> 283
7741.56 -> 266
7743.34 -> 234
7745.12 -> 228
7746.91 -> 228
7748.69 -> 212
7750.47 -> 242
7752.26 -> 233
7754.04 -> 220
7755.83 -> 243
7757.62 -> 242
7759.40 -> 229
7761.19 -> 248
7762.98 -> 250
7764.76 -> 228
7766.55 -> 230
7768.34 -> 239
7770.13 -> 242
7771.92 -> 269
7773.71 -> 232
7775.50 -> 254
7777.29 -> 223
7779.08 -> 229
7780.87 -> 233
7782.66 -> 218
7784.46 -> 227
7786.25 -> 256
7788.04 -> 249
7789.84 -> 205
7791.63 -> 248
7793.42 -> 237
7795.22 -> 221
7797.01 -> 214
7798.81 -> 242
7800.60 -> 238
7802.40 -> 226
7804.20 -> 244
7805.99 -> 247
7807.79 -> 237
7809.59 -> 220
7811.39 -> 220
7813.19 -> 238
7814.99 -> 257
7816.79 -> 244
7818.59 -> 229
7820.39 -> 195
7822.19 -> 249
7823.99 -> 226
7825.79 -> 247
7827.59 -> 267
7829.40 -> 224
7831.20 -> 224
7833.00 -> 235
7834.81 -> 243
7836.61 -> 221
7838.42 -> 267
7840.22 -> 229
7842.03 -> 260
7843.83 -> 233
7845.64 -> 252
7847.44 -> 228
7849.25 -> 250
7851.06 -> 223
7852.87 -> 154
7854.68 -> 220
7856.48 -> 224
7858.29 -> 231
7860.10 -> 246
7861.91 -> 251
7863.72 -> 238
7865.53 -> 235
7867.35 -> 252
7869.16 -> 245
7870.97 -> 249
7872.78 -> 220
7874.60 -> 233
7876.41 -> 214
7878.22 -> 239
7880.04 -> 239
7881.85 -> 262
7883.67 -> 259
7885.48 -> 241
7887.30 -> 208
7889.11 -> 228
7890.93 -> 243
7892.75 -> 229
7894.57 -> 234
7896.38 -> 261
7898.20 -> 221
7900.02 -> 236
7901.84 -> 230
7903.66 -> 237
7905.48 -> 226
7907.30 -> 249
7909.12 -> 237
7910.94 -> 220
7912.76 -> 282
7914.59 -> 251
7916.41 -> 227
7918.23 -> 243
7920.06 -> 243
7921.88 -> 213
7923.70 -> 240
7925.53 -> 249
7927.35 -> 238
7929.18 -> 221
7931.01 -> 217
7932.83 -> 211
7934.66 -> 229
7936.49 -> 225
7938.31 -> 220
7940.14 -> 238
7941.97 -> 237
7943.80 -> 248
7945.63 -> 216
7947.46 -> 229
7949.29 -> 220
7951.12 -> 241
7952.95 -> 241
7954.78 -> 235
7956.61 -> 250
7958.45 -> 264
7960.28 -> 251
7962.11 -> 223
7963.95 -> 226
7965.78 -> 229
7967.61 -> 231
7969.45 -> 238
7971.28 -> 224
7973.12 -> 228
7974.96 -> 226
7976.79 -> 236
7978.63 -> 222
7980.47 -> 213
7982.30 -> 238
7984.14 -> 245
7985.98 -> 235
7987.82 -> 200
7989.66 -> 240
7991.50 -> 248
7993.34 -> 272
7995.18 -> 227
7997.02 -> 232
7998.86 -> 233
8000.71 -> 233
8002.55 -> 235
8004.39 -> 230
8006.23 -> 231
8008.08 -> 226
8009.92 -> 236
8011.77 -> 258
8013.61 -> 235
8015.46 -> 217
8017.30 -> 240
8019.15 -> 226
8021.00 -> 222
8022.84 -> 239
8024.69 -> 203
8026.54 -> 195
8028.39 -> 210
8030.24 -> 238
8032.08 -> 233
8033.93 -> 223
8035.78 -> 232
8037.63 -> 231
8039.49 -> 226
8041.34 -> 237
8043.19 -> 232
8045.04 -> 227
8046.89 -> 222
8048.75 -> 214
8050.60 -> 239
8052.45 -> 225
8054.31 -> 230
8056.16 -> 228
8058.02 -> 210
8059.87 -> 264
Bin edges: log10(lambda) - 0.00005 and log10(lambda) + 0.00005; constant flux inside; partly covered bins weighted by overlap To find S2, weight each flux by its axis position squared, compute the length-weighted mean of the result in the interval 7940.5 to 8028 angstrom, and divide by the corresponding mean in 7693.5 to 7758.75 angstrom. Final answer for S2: 1.05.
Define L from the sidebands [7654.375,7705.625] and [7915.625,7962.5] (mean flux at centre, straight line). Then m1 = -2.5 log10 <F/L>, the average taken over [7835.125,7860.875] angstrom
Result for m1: 0.010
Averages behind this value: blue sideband 234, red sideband 234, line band 232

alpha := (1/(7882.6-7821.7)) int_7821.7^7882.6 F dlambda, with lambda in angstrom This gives 236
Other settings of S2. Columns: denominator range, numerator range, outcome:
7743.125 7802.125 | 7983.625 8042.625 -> 1.05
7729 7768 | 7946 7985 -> 1.04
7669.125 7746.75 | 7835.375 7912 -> 1.03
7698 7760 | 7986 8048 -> 1.05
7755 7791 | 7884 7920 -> 1.03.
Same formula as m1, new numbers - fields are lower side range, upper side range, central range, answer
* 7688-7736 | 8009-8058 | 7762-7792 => -0.02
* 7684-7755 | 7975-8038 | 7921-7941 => 0.02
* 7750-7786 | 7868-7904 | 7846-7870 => 0.03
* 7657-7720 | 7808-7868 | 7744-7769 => 0.00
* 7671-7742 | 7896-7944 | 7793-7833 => 0.01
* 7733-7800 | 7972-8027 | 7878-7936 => -0.01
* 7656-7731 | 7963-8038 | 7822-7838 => -0.02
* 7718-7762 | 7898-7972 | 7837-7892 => 0.00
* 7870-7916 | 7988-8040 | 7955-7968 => -0.03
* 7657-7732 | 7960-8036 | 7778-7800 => 0.01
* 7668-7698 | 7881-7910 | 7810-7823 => 0.03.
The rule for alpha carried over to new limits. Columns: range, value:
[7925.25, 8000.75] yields 233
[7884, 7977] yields 234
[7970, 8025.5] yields 232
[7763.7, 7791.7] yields 236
